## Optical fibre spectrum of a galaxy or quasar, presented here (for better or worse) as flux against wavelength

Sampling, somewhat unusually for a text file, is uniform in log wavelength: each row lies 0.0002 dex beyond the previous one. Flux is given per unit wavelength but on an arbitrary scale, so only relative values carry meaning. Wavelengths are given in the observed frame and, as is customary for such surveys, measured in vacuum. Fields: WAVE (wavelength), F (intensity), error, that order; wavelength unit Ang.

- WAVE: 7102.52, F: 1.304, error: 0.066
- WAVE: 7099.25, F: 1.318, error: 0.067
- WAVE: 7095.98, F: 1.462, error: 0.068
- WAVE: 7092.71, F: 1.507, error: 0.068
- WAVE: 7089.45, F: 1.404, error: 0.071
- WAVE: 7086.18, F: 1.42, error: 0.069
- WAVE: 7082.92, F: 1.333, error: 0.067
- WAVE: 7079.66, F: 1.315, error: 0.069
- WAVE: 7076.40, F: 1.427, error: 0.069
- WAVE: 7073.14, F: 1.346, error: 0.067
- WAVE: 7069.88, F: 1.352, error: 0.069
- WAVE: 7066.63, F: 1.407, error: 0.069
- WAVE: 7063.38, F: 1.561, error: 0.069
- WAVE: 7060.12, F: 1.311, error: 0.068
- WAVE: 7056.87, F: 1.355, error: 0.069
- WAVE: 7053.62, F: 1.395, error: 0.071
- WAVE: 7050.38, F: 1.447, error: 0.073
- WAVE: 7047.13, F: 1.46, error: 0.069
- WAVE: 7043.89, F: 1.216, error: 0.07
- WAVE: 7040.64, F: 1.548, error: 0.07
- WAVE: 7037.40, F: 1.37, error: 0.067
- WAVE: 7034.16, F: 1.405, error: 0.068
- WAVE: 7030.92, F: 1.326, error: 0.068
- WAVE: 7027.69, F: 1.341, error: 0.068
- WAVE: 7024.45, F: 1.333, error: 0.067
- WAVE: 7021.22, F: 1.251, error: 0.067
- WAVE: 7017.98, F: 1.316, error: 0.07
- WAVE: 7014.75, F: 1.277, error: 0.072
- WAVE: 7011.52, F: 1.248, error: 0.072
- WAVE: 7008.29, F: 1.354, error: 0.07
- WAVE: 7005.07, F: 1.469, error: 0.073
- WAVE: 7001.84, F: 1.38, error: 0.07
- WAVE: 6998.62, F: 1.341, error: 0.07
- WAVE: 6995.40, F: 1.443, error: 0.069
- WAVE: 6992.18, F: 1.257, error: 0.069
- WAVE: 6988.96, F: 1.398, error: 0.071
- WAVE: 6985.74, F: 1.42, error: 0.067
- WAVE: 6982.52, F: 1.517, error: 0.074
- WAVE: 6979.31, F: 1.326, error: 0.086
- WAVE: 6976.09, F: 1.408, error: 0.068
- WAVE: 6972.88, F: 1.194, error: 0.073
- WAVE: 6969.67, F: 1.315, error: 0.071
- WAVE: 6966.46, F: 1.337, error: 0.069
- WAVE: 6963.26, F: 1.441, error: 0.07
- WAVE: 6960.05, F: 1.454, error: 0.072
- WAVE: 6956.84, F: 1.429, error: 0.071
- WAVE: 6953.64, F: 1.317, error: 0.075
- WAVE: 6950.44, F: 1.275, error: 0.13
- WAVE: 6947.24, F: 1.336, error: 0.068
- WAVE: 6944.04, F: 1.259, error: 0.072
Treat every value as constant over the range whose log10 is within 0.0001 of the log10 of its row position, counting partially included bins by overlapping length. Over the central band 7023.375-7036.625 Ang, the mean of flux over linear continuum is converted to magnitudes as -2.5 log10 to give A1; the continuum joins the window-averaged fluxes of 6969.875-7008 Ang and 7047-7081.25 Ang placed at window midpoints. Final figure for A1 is 0.03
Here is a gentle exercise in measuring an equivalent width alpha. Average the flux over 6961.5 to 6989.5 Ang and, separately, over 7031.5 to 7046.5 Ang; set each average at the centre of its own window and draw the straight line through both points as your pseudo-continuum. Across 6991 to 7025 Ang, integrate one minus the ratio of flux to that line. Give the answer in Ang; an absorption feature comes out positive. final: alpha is 1.1 Ang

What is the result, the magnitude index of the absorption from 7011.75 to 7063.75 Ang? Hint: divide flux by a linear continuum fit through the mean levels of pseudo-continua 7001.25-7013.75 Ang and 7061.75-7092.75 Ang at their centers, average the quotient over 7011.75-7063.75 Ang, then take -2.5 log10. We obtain 0.01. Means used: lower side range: 1.36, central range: 1.36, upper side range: 1.4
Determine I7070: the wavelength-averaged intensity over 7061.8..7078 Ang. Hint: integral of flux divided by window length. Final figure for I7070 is 1.42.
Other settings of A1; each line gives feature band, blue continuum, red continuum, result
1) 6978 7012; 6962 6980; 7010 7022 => -0.064 mag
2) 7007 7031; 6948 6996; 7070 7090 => 0.052 mag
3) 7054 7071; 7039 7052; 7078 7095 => 0.009 mag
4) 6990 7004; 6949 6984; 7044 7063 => 0.010 mag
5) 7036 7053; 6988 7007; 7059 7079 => -0.012 mag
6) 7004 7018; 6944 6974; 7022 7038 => 0.014 mag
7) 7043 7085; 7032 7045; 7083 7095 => 0.021 mag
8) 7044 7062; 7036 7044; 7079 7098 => 0.021 mag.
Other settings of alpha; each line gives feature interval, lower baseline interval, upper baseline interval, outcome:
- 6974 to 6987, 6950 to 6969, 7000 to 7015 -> -0.40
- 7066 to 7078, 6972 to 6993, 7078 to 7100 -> 0.10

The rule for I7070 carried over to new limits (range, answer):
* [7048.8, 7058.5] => 1.4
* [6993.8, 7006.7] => 1.41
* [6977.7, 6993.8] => 1.38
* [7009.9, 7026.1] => 1.28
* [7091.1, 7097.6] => 1.48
